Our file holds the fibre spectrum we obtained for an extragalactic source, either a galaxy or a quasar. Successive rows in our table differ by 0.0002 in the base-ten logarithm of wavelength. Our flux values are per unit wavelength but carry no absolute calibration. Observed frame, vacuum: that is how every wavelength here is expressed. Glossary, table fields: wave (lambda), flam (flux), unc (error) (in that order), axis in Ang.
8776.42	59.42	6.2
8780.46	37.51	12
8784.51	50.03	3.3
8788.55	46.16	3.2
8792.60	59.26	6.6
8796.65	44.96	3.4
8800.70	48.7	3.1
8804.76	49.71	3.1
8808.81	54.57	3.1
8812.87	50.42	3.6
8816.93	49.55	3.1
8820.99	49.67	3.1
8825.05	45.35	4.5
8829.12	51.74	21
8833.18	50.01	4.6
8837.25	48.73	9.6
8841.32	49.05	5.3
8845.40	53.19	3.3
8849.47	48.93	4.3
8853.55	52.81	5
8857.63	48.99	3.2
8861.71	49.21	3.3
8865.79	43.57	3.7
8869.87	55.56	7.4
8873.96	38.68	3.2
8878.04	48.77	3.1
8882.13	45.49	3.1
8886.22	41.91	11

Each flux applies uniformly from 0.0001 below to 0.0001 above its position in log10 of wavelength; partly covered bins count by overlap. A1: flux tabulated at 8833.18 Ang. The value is 50.01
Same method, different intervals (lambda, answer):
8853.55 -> 52.81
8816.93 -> 49.55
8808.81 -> 54.57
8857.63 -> 48.99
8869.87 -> 55.56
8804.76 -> 49.71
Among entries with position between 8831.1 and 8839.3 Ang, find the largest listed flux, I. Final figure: 50.01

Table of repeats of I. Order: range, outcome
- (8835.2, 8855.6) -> 53.19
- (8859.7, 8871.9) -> 55.56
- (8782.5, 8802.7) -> 59.26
